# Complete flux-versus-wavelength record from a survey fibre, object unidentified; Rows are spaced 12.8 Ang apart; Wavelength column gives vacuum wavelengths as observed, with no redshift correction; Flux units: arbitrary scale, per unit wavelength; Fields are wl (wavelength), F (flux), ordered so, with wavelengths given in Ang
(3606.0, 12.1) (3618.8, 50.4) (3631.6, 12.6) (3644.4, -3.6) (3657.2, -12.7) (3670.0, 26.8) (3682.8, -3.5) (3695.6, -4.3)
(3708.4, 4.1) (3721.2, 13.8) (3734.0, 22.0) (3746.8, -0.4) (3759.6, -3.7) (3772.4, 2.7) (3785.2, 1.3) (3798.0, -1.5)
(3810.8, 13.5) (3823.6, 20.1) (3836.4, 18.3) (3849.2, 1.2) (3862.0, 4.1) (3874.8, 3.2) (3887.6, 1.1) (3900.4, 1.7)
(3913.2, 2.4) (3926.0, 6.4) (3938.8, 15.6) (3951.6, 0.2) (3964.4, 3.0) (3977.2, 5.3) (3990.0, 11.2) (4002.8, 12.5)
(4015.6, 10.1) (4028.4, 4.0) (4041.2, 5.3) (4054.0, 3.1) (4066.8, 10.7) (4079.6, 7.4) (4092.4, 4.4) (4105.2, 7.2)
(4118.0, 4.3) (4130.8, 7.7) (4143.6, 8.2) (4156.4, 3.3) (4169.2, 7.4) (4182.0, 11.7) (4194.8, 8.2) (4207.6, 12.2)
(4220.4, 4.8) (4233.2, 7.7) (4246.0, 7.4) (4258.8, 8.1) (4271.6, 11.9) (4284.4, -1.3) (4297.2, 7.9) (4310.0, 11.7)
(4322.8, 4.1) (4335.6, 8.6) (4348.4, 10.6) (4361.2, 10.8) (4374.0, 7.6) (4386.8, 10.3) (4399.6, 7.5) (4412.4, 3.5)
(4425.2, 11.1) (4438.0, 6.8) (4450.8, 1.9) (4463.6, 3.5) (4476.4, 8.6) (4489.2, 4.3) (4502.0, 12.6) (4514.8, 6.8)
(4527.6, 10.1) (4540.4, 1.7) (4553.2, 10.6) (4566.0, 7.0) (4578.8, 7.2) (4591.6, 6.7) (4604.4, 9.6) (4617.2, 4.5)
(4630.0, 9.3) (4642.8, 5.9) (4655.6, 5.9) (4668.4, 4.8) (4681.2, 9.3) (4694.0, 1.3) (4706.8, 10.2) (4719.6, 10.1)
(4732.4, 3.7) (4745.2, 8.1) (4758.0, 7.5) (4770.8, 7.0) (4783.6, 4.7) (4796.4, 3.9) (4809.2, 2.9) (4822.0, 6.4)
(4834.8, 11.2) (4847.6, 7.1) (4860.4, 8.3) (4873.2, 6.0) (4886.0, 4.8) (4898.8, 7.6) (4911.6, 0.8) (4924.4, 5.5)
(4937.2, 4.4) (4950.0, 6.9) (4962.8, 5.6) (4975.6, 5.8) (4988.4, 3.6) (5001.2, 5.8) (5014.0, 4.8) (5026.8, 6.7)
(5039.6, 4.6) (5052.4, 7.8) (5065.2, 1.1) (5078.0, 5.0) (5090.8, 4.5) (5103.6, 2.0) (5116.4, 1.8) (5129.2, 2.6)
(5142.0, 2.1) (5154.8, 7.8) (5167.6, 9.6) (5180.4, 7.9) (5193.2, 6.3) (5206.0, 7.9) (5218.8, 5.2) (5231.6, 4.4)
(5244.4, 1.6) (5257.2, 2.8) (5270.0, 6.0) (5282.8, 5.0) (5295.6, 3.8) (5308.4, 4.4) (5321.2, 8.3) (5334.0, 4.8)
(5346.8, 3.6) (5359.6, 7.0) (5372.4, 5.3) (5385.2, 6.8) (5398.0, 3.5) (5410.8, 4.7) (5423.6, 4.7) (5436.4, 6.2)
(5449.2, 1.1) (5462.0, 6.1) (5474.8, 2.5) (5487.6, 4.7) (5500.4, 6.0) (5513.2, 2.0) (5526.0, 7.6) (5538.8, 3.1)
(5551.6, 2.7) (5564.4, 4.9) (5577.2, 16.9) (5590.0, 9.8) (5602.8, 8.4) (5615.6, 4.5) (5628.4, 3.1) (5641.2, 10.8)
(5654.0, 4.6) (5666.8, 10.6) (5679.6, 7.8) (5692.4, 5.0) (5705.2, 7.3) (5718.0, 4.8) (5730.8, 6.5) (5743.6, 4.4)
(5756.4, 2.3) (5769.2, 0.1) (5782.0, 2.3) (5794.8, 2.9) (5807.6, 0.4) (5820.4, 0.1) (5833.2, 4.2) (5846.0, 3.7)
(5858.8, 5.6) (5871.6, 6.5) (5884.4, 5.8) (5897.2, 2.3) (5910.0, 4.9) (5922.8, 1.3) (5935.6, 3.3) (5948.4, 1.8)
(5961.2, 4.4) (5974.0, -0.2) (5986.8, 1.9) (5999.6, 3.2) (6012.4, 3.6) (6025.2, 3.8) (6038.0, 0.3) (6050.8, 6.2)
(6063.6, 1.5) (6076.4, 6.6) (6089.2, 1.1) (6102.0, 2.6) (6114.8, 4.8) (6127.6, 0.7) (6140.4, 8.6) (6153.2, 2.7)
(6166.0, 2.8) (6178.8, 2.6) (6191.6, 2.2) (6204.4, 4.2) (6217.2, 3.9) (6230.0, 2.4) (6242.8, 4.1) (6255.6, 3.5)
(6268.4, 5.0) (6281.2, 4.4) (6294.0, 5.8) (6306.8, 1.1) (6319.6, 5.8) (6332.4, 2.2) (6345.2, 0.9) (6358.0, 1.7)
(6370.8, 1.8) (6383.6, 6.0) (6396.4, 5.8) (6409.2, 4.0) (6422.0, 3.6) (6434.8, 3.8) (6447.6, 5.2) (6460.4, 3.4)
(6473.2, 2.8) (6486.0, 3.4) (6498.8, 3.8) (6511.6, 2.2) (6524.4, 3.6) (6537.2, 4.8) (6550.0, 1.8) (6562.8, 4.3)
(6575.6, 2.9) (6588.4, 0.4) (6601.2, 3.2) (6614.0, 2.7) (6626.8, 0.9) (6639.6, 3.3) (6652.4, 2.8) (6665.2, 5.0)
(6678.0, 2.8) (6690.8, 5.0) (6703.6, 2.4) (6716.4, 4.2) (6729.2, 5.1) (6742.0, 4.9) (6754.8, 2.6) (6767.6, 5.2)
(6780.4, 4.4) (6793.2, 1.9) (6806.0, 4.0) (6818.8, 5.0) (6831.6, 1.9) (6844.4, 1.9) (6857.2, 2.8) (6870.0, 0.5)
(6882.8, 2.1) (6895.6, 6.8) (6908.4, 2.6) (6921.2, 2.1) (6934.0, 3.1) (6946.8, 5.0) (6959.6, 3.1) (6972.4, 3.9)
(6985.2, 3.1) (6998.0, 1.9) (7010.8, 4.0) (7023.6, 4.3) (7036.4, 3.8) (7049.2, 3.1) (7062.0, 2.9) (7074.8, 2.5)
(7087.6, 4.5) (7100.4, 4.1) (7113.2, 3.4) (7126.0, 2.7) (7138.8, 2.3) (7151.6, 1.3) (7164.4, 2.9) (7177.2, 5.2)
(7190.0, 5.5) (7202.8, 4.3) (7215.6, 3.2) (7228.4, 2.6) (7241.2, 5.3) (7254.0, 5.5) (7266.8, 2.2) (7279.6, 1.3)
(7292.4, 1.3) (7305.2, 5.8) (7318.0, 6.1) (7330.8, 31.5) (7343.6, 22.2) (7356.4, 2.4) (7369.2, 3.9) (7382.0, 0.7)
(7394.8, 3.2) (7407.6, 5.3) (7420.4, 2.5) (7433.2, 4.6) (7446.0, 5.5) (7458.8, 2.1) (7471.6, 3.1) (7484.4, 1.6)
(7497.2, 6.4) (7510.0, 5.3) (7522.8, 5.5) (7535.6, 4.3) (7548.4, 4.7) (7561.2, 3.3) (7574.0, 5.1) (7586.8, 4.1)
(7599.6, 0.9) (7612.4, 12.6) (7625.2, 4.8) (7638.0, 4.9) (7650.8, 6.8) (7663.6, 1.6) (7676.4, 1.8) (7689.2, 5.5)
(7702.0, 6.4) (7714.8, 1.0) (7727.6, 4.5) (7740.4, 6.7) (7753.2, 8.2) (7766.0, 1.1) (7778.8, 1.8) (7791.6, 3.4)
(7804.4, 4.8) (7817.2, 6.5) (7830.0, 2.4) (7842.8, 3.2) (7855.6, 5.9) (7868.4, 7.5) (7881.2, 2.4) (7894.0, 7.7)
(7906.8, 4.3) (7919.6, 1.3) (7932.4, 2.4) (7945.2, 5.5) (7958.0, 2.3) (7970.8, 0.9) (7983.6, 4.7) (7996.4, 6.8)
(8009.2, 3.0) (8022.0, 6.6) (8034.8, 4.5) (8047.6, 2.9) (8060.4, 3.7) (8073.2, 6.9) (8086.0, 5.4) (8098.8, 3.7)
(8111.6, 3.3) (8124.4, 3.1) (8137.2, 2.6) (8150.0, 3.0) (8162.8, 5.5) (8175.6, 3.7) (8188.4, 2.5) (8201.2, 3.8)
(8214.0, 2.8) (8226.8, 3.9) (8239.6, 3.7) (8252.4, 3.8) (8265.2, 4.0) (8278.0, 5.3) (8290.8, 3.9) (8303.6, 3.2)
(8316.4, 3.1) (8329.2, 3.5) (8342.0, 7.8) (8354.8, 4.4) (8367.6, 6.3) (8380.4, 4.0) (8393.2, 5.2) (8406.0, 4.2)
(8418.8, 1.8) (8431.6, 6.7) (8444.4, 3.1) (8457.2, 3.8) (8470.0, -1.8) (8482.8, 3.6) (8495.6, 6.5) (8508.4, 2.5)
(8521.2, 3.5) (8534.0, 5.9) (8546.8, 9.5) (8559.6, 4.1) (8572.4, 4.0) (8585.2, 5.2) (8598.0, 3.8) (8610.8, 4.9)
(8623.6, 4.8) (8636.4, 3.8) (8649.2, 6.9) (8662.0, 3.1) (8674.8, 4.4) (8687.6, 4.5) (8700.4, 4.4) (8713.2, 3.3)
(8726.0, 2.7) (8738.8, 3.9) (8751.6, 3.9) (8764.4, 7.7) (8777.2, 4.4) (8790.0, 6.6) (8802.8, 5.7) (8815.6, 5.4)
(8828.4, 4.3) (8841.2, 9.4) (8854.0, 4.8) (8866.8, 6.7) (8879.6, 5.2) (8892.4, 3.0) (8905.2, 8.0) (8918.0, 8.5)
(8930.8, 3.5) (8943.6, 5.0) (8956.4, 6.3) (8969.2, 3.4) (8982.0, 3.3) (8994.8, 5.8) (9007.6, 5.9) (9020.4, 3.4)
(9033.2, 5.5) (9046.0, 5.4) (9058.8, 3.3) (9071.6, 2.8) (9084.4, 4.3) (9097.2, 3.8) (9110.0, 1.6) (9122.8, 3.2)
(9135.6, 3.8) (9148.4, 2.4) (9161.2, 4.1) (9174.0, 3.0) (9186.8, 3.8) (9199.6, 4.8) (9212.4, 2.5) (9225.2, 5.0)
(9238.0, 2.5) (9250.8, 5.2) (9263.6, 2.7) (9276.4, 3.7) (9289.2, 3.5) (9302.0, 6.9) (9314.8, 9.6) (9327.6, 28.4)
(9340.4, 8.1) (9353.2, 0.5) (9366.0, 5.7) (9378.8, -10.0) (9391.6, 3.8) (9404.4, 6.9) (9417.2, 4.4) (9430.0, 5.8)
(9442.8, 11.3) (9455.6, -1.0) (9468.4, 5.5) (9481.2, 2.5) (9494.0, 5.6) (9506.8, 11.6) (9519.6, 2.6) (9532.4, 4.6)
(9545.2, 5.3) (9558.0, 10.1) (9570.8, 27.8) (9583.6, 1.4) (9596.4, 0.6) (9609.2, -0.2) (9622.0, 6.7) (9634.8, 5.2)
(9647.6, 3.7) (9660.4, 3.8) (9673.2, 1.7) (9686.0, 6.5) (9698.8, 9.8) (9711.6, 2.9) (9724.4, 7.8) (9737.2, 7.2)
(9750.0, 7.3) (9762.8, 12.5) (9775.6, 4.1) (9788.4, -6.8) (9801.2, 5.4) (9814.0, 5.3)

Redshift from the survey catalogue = 0.97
